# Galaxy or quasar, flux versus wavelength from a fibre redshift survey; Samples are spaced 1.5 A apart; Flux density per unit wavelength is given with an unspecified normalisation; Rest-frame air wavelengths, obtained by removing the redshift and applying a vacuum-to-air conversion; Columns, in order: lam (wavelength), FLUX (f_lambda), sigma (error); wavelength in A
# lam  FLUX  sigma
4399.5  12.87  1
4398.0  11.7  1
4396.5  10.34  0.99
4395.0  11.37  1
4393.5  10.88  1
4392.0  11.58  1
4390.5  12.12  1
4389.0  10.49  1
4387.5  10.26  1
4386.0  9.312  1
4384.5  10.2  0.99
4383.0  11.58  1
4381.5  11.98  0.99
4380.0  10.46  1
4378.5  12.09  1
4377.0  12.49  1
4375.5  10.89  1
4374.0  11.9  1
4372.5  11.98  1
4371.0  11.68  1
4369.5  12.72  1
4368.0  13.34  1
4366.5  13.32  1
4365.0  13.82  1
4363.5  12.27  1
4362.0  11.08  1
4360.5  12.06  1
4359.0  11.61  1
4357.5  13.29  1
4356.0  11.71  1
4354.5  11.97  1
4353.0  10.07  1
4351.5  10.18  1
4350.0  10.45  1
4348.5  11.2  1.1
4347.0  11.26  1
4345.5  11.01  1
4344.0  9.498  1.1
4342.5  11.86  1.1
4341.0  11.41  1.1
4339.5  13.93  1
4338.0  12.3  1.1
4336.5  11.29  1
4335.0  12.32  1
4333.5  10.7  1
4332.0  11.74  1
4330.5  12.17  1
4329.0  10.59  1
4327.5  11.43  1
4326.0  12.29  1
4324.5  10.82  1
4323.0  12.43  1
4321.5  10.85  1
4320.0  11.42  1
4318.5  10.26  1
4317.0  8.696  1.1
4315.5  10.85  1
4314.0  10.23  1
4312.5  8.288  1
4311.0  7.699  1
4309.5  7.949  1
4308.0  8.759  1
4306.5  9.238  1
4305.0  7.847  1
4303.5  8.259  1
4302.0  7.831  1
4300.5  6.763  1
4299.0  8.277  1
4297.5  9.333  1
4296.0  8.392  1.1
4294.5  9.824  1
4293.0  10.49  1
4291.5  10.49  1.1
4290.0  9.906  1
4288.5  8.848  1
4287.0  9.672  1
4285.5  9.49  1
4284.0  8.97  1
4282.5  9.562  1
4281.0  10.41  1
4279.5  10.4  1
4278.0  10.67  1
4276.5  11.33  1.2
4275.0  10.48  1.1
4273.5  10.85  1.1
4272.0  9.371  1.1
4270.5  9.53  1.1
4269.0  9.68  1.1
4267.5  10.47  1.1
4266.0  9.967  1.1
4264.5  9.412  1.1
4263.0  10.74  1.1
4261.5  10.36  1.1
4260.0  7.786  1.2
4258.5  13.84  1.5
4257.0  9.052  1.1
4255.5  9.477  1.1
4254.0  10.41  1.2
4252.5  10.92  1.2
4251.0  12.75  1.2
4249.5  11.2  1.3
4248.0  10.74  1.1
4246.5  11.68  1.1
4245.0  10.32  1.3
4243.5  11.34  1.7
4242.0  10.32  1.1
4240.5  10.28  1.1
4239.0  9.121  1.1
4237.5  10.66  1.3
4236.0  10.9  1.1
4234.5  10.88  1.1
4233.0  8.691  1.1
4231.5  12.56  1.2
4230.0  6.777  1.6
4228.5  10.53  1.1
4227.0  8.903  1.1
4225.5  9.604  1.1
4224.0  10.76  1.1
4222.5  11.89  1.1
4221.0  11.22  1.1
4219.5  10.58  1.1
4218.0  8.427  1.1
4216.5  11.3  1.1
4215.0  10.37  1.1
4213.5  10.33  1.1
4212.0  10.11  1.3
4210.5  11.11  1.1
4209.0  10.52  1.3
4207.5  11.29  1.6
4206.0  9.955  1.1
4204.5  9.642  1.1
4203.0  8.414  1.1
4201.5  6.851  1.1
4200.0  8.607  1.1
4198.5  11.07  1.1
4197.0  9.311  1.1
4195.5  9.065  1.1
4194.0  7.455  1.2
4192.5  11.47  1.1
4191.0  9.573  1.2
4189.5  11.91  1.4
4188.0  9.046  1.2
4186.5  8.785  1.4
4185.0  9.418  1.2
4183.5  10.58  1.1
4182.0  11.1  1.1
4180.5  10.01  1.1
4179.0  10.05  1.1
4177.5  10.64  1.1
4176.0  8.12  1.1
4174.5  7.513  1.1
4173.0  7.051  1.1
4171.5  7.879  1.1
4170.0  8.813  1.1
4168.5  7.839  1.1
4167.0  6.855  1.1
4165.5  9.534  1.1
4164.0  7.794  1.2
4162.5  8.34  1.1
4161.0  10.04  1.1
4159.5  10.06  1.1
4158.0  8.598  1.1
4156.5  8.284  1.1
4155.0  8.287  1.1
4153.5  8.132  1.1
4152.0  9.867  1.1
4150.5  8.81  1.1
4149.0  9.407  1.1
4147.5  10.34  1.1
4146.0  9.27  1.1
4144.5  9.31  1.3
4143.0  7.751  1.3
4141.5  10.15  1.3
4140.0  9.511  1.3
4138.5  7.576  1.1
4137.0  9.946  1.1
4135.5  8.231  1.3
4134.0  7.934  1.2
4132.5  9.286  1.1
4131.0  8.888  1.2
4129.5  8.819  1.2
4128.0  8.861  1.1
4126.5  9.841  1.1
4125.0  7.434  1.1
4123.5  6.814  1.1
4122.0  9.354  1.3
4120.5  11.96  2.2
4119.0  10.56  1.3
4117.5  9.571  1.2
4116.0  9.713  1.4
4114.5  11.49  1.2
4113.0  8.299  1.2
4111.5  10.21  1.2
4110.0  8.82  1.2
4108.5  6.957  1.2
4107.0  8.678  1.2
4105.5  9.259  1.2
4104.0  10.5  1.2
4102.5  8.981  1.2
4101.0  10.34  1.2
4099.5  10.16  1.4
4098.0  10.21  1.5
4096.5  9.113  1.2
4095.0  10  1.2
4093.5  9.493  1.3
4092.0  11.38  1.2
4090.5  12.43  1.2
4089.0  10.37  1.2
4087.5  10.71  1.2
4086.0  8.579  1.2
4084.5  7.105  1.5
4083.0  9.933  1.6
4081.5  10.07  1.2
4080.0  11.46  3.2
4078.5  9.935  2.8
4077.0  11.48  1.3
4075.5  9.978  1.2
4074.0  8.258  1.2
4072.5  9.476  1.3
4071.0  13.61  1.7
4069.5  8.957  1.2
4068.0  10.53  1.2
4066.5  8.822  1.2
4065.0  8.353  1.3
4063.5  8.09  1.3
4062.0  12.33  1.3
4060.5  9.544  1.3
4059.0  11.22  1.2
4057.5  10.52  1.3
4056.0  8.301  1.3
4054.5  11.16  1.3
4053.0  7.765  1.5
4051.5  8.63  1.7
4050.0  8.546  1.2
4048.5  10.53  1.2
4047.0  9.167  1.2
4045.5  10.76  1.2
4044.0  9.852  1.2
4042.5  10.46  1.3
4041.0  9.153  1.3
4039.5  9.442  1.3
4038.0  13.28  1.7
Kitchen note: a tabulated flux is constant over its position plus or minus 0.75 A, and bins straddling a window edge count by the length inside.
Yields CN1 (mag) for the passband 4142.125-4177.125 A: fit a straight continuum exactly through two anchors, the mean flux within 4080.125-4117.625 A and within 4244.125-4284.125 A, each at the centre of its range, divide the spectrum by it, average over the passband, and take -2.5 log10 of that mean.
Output 0.16 mag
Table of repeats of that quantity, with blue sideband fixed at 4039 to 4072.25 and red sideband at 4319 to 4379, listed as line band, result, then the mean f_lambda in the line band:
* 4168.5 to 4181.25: 0.21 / 8.71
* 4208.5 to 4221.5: 0.04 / 10.4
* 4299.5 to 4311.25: 0.38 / 8.06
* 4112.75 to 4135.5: 0.11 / 9.24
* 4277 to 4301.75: 0.20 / 9.45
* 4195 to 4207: 0.17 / 9.16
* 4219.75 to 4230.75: 0.10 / 9.98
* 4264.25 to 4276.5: 0.12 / 10.1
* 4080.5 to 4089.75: 0.05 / 9.52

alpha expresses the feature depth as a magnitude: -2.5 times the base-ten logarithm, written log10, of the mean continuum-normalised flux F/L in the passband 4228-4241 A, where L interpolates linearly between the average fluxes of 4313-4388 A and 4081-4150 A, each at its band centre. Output 0.045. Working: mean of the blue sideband 9.42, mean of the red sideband 11.5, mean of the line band 10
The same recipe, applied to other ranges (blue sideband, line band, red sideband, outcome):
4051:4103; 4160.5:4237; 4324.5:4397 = 0.111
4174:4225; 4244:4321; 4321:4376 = 0.115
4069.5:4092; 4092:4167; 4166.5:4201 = 0.064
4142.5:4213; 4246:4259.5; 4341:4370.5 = -0.078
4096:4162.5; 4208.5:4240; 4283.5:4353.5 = -0.061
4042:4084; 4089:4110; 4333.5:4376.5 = 0.037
